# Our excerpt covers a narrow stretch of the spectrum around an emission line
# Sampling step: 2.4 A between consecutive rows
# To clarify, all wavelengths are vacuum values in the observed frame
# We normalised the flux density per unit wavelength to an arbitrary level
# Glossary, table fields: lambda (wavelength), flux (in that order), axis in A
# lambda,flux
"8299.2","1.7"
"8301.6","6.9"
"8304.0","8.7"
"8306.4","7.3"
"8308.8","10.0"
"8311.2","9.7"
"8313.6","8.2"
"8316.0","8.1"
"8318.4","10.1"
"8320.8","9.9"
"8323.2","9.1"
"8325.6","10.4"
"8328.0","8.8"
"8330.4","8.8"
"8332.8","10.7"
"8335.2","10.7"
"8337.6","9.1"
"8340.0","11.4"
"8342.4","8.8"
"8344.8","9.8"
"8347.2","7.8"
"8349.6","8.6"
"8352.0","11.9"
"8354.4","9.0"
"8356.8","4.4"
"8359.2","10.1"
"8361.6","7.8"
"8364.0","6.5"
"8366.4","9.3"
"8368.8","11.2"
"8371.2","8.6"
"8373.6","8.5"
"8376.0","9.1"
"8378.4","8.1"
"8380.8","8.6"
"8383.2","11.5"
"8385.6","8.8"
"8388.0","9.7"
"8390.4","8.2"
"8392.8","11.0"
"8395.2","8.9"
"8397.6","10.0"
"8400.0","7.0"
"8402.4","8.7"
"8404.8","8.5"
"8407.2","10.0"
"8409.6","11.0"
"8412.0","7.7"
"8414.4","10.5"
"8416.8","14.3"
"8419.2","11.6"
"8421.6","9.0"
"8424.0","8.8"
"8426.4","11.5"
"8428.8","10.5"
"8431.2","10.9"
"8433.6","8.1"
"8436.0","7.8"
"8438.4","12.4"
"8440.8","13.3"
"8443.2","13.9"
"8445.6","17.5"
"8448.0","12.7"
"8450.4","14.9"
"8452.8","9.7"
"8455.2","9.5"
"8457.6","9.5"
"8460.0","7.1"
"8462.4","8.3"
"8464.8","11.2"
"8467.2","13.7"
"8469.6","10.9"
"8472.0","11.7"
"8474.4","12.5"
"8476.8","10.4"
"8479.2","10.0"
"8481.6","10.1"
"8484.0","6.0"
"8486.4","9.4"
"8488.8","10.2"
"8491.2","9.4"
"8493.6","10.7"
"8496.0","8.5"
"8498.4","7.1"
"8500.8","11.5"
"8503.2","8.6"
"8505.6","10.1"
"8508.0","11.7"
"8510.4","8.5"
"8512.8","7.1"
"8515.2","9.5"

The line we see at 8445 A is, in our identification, H-alpha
